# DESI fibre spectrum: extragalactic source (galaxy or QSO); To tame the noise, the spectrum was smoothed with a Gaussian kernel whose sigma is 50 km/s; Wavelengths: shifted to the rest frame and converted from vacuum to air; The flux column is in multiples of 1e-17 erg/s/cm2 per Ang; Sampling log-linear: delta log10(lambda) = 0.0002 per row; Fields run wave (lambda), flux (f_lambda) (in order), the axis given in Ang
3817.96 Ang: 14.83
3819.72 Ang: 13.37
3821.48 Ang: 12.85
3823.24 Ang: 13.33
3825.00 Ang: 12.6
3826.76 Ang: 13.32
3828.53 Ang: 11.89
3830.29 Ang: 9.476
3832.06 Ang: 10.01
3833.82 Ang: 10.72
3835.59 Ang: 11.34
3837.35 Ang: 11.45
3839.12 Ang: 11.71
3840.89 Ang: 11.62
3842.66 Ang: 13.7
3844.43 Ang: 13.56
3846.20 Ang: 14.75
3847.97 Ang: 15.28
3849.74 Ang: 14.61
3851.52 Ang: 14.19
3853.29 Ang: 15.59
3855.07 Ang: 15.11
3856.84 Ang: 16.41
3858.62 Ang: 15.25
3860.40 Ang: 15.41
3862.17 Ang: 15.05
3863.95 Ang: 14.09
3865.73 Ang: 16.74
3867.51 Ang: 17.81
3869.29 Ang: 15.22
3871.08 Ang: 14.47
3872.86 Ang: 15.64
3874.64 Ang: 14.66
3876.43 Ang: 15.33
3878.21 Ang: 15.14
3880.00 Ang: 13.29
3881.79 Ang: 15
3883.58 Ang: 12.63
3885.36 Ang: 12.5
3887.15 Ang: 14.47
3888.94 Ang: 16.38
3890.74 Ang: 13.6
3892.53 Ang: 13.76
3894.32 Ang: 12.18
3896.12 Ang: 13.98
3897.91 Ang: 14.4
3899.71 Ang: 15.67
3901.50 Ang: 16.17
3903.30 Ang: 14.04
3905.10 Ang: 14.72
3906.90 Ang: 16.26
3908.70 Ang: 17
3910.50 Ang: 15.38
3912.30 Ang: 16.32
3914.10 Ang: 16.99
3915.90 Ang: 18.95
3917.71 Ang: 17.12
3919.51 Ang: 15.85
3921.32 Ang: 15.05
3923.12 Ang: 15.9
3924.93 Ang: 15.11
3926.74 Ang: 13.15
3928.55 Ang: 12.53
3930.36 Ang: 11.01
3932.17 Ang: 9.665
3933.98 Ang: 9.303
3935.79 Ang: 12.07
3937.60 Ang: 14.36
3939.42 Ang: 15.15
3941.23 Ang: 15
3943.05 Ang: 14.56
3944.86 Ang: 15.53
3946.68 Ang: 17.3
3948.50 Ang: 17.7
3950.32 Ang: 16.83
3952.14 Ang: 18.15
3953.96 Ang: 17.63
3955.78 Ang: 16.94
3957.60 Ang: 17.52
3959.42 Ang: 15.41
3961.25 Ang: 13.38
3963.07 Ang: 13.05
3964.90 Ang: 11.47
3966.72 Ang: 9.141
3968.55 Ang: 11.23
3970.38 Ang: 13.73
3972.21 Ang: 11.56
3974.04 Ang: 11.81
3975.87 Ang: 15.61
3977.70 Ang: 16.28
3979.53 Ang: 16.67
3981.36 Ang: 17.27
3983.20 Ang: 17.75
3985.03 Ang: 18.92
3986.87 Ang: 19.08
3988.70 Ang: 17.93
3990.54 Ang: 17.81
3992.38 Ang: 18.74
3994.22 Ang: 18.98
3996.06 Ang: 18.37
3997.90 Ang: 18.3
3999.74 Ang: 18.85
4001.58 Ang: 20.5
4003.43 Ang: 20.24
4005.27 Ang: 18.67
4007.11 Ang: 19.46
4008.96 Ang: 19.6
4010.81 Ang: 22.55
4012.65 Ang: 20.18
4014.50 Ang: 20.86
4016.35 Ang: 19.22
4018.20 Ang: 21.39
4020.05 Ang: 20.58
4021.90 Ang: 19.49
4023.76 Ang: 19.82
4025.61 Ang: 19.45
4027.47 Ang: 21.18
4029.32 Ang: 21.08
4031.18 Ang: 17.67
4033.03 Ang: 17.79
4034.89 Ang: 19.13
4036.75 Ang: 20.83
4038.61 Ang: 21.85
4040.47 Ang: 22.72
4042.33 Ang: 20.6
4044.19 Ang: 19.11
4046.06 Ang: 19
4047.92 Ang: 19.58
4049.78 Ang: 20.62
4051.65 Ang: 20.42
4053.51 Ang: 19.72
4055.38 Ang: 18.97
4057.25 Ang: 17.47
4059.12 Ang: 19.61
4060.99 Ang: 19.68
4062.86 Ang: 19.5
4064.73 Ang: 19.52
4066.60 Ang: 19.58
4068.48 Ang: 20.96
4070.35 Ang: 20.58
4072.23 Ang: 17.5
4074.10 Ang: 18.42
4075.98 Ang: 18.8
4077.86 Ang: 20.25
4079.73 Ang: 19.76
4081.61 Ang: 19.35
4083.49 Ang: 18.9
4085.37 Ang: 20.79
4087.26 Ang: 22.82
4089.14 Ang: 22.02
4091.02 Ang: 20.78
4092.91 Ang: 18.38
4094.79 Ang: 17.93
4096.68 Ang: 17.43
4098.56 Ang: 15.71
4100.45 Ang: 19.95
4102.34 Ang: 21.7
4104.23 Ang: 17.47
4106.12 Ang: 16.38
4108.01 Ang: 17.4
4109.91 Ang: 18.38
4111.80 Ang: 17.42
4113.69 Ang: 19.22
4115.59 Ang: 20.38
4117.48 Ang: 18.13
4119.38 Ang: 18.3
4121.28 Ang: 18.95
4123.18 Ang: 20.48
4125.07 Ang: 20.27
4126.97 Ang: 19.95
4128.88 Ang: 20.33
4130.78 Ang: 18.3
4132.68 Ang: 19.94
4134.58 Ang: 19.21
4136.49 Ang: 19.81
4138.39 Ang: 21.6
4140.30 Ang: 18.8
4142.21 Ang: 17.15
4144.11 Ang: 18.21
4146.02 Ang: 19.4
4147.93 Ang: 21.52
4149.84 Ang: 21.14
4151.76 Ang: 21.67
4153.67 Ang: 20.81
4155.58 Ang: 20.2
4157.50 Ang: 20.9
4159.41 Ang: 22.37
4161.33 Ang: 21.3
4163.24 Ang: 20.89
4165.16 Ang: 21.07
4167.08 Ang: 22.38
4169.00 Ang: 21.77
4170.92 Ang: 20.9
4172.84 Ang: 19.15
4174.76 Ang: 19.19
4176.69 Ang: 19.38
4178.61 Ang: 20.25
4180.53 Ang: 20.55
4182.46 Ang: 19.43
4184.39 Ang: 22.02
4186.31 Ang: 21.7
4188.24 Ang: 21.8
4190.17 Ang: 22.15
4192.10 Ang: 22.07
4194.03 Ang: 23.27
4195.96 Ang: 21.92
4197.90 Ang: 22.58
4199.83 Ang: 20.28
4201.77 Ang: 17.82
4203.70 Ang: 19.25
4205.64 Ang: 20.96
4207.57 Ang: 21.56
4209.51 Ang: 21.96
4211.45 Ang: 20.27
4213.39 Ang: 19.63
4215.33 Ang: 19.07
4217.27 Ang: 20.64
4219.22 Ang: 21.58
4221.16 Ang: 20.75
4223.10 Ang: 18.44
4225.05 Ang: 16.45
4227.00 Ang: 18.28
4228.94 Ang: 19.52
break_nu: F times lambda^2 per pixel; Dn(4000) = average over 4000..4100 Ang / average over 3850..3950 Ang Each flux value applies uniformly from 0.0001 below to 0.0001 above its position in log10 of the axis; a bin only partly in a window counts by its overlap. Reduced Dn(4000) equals 1.44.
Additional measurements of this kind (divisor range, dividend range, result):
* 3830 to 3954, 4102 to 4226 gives 1.58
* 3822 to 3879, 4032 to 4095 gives 1.58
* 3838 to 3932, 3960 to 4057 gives 1.32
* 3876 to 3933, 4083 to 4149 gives 1.46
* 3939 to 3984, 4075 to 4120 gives 1.35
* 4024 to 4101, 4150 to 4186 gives 1.12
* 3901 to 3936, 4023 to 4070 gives 1.44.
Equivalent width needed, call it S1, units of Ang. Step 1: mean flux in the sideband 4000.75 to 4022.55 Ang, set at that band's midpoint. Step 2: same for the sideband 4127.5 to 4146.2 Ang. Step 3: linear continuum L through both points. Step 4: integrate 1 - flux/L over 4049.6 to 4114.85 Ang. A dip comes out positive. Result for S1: 1.6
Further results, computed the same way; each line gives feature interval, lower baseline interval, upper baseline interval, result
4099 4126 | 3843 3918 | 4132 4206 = 1.0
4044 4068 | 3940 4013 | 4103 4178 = -1.7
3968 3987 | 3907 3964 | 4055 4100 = 1.2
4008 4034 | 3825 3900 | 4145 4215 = -3.9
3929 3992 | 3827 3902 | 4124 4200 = 4.9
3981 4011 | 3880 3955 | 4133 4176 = -4.0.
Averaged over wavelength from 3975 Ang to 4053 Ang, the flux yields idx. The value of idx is 19.4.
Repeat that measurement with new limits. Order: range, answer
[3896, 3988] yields 15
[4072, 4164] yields 19.5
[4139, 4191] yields 20.6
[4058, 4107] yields 19.4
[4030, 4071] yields 19.8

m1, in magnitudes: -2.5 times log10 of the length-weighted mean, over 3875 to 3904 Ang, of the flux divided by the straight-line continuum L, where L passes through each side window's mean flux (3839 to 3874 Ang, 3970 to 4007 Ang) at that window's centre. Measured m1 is 0.090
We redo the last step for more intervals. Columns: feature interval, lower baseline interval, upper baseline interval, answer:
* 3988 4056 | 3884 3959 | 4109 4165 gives -0.15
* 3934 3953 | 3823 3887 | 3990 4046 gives 0.12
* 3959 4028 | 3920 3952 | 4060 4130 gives -0.09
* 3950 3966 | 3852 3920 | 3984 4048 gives 0.14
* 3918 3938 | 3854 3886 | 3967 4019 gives 0.23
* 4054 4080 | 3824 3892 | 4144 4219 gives -0.05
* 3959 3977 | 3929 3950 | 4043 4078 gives 0.20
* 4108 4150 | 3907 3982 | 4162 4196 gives 0.02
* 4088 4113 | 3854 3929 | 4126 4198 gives 0.05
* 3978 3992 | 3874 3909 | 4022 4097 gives -0.03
